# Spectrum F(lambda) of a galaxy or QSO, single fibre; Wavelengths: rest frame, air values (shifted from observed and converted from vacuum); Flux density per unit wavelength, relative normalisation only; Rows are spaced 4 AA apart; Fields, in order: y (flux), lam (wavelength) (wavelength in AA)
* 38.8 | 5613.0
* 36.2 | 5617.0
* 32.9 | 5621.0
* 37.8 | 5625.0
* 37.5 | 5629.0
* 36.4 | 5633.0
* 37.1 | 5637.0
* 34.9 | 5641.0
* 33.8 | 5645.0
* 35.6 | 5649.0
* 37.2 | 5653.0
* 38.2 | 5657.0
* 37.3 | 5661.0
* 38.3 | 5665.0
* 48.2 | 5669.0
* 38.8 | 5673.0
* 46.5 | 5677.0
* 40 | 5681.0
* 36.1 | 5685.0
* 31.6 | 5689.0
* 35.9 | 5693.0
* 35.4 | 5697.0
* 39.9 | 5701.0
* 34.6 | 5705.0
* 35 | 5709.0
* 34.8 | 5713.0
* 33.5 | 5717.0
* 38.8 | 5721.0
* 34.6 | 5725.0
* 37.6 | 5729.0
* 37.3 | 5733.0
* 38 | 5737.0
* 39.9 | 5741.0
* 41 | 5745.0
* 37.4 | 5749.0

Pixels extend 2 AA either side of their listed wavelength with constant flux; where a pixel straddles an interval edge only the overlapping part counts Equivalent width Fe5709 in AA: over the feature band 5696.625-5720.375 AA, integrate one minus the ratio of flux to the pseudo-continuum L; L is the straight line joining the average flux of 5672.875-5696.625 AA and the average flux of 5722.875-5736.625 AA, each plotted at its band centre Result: 1.0 AA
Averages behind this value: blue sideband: 37.9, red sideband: 36.7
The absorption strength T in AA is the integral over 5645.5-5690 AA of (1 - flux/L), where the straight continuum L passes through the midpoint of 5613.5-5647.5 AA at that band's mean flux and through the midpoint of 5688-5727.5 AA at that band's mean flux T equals -3.9 AA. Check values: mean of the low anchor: 36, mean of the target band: 38.9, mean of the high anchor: 35.5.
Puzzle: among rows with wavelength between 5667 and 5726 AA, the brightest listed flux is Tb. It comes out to 48.2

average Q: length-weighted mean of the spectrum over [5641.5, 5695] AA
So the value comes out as 38.2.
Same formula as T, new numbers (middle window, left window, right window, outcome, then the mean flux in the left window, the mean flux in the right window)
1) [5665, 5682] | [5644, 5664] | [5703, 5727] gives -3.19 AA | 36.6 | 35.2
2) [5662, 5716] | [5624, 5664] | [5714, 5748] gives -1.36 AA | 36.6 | 37.5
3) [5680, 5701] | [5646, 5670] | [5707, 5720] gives 0.19 AA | 38.5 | 34.8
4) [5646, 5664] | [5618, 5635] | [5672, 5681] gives 1.27 AA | 36.2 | 42.5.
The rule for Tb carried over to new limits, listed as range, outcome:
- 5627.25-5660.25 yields 38.2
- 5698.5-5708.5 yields 39.9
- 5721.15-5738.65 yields 38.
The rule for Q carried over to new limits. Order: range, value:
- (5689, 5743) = 36.4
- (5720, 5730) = 36.8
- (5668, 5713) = 38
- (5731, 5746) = 38.9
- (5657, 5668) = 38.8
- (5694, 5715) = 35.9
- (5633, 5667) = 36.5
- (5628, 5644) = 36.2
